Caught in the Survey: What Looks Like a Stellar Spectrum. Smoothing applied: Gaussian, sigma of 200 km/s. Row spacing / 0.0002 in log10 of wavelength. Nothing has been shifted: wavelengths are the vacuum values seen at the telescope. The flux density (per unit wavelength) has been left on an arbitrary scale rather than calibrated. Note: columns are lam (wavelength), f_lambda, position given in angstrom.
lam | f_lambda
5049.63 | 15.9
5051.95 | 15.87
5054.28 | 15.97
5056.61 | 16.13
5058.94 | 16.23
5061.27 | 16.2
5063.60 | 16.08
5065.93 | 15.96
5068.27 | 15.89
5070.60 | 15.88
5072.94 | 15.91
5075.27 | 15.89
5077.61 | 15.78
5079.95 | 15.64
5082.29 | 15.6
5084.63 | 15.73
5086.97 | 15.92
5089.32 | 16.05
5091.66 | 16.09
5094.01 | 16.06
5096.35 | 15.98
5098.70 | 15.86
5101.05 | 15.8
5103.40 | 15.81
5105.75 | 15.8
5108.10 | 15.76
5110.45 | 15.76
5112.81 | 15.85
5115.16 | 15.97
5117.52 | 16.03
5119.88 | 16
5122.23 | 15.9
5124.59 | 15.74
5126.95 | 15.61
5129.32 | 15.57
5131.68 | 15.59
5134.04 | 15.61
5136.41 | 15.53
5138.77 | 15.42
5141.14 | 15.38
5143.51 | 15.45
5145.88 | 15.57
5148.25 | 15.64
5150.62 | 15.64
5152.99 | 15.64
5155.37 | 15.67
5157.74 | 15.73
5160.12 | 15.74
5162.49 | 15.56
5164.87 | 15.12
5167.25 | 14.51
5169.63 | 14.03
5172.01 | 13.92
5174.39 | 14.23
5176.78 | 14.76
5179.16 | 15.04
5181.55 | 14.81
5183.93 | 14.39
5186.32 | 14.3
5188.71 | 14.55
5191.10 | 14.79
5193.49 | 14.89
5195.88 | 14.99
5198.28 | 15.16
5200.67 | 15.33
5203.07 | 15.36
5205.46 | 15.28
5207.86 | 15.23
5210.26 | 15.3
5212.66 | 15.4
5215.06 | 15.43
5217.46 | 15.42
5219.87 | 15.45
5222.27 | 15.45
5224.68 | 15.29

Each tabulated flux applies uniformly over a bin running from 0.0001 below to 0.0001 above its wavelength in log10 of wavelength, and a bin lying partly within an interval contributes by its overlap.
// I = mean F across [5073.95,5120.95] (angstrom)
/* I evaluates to 15.9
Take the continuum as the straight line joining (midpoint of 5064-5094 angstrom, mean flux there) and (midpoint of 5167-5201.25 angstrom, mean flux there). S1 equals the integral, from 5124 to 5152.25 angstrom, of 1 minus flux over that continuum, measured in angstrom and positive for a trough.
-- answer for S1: -0.71 angstrom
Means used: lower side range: 15.9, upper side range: 14.6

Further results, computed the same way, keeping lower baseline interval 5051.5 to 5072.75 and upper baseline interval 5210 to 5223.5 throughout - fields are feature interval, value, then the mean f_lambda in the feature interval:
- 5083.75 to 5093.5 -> -0.03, 16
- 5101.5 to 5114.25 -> 0.03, 15.8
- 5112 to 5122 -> -0.10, 16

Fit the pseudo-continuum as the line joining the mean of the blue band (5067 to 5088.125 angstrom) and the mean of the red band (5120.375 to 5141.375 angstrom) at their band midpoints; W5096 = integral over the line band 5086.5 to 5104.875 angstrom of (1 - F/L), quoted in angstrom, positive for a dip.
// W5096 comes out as -0.24 angstrom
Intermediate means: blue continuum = 15.8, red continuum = 15.6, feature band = 15.9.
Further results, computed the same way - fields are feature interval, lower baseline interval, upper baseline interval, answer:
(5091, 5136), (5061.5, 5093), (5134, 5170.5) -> -0.5 angstrom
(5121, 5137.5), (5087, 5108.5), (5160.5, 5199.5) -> -0.2 angstrom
